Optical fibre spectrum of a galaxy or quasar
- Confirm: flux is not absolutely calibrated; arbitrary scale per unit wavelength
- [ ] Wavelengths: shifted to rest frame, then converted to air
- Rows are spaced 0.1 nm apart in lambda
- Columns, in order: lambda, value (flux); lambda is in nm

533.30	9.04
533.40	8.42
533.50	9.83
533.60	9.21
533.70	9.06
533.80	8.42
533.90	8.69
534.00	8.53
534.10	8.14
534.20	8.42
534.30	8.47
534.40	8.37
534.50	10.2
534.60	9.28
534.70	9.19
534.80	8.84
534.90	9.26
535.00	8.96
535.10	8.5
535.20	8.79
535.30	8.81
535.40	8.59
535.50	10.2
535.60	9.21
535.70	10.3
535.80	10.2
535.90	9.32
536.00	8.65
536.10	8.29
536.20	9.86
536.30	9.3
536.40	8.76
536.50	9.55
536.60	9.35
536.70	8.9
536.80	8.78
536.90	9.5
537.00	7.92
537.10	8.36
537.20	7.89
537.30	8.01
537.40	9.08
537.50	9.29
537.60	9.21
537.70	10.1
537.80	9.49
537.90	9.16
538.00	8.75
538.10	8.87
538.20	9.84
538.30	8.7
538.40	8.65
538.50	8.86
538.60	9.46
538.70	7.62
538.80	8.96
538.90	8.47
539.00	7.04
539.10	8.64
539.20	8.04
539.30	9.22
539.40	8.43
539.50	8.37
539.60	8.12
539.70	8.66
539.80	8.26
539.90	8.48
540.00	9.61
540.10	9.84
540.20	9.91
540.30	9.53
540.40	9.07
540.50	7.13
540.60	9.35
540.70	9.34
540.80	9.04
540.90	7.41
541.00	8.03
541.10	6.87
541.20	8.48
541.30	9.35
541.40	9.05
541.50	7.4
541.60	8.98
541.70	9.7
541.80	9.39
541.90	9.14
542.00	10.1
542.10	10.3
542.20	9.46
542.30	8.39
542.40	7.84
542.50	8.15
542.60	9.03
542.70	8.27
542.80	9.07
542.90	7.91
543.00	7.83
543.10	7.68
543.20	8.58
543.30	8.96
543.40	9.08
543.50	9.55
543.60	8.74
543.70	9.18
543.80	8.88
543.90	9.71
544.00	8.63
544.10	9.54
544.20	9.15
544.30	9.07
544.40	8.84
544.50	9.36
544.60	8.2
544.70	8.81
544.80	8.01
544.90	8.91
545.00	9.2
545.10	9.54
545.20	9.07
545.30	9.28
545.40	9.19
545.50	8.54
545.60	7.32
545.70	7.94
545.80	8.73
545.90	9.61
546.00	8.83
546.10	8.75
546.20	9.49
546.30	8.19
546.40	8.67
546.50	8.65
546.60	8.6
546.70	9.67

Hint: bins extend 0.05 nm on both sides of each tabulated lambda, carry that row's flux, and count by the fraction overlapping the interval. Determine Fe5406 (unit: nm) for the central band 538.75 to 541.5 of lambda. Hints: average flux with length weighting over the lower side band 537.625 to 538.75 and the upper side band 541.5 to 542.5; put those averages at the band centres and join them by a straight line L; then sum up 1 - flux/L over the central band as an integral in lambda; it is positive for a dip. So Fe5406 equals 0.15 nm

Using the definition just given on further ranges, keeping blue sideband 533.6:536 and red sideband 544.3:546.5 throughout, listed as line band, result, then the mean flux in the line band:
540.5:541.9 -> 0.043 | 8.61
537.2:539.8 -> 0.061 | 8.74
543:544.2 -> -0.012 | 8.92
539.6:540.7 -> -0.007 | 8.96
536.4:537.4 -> 0.029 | 8.72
